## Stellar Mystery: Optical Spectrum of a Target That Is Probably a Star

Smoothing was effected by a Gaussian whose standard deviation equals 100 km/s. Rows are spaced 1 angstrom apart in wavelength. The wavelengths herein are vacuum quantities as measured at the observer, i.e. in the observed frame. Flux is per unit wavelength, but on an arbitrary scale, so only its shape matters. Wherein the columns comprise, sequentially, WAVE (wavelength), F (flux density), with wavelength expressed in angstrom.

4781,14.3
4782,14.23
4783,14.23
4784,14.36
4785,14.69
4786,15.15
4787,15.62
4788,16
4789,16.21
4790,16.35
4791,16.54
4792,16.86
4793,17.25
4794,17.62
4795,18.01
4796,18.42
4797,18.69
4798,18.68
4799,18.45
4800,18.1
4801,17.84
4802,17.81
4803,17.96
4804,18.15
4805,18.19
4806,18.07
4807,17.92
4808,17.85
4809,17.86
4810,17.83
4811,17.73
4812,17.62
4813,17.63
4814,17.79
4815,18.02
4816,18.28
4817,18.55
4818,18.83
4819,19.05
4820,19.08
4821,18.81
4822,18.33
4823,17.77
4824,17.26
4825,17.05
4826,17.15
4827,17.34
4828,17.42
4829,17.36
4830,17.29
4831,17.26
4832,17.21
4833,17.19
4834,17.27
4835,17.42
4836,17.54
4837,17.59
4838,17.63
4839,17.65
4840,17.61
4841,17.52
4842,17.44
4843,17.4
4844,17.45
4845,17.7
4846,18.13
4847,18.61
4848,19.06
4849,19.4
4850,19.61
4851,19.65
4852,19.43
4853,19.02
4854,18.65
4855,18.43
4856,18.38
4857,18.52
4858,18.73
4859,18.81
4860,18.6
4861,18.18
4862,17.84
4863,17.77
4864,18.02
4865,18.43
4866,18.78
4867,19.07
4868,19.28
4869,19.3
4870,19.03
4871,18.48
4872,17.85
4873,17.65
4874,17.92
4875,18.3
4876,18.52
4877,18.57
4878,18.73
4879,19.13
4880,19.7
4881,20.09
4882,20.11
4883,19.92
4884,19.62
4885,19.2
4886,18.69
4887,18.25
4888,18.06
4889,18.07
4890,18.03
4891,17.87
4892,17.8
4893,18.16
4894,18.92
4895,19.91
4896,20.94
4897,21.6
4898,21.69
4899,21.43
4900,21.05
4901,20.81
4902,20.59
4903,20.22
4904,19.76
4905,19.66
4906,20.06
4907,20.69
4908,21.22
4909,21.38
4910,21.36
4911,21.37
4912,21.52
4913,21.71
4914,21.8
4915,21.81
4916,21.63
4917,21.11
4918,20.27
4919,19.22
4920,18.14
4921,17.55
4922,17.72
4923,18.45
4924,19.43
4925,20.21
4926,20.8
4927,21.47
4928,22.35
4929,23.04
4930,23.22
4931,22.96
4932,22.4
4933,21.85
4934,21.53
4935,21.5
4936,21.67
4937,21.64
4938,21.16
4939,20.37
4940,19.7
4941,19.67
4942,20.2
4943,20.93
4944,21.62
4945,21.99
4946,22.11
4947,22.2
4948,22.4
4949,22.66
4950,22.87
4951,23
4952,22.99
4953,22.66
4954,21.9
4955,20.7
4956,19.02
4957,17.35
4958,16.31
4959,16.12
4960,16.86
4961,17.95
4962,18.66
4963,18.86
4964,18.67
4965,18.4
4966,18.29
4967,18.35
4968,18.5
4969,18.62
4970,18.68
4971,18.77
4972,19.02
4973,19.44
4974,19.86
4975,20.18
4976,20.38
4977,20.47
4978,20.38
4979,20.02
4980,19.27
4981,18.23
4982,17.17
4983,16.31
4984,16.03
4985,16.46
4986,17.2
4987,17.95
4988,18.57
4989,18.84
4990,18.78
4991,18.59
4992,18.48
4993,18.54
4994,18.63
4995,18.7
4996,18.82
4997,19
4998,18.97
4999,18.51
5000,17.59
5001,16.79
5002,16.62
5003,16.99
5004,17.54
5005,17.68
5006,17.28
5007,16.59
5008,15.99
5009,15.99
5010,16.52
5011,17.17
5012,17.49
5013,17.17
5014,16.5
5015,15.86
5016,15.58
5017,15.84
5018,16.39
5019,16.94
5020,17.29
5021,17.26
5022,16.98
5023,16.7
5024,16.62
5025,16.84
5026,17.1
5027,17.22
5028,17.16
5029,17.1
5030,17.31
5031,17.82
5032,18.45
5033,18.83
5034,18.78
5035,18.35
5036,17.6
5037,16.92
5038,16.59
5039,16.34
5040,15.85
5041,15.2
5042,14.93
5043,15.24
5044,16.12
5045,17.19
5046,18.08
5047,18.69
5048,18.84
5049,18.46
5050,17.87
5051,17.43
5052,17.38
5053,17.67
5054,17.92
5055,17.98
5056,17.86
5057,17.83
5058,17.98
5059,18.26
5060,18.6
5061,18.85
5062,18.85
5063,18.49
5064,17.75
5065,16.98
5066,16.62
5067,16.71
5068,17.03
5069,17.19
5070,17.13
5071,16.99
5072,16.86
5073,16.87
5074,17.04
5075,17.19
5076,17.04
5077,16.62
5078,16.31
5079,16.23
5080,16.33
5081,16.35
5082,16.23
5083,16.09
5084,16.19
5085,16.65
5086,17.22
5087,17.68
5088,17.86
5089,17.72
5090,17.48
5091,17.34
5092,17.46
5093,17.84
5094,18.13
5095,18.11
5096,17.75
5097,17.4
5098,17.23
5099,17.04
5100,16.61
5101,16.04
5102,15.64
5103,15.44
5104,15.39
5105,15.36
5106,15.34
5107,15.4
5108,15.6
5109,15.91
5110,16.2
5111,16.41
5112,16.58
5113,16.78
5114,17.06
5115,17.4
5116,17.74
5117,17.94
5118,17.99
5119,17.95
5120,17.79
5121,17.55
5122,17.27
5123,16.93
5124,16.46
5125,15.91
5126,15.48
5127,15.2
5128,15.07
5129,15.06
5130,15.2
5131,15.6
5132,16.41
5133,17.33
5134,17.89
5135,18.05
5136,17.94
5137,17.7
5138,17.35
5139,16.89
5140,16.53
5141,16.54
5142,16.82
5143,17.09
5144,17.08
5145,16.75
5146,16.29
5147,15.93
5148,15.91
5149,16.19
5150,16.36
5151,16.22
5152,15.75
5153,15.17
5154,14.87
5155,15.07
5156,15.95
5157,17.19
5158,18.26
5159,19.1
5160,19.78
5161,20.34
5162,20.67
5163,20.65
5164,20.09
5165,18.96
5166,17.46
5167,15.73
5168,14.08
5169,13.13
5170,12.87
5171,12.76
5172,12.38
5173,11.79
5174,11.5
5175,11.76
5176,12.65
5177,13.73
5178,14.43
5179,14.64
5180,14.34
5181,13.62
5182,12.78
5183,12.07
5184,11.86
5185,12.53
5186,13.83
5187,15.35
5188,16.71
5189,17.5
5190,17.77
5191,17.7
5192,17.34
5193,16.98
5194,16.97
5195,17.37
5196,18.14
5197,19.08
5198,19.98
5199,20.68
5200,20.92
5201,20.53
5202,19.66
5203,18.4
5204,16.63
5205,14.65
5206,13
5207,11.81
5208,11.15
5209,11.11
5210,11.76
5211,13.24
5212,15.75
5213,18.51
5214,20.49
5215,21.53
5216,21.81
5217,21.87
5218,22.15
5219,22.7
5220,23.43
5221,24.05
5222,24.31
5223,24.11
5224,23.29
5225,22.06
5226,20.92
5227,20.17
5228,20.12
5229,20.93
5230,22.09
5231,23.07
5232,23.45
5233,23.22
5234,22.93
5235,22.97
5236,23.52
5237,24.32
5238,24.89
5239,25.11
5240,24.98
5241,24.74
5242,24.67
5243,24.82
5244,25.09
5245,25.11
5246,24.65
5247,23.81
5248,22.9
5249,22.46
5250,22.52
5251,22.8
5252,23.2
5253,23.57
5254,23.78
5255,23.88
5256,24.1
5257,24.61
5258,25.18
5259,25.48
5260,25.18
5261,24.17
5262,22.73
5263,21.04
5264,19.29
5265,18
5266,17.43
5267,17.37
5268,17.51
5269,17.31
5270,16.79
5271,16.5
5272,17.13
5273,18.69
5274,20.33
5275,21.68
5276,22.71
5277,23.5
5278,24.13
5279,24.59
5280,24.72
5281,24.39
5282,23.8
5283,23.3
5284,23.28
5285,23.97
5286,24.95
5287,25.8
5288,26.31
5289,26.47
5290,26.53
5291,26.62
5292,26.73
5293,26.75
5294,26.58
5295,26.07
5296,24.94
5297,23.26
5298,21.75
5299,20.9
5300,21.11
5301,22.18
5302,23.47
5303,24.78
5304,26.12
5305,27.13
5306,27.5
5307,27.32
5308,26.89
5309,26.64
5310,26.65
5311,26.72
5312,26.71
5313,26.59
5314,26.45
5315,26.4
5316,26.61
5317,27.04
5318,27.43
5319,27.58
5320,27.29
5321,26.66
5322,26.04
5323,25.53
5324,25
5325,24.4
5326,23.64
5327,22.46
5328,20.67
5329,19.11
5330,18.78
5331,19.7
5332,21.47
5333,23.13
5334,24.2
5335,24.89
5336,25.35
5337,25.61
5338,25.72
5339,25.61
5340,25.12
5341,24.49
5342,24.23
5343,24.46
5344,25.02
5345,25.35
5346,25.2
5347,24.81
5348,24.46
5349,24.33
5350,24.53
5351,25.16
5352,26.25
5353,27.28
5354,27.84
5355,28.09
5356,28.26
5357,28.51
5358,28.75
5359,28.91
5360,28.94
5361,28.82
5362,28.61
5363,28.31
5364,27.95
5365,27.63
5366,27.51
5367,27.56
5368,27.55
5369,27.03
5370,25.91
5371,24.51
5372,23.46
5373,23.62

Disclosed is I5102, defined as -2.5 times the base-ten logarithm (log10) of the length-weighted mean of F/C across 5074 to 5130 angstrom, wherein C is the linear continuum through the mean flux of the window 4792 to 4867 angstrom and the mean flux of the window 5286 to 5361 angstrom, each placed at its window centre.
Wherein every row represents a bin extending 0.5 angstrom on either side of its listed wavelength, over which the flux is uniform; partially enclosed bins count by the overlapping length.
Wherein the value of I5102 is 0.304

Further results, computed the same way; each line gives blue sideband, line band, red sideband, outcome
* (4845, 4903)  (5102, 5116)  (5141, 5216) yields 0.04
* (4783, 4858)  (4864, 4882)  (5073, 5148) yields -0.07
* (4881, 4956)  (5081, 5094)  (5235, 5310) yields 0.27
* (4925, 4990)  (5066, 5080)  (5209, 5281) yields 0.23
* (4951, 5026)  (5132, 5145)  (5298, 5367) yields 0.23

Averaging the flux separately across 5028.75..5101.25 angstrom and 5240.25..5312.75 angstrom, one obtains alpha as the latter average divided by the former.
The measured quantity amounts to 1.36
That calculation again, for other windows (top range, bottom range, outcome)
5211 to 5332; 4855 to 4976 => 1.18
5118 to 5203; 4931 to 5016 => 0.86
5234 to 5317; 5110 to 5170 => 1.41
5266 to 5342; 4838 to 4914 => 1.25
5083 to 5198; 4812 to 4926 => 0.86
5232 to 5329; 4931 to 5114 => 1.33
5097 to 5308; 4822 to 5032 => 1.02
